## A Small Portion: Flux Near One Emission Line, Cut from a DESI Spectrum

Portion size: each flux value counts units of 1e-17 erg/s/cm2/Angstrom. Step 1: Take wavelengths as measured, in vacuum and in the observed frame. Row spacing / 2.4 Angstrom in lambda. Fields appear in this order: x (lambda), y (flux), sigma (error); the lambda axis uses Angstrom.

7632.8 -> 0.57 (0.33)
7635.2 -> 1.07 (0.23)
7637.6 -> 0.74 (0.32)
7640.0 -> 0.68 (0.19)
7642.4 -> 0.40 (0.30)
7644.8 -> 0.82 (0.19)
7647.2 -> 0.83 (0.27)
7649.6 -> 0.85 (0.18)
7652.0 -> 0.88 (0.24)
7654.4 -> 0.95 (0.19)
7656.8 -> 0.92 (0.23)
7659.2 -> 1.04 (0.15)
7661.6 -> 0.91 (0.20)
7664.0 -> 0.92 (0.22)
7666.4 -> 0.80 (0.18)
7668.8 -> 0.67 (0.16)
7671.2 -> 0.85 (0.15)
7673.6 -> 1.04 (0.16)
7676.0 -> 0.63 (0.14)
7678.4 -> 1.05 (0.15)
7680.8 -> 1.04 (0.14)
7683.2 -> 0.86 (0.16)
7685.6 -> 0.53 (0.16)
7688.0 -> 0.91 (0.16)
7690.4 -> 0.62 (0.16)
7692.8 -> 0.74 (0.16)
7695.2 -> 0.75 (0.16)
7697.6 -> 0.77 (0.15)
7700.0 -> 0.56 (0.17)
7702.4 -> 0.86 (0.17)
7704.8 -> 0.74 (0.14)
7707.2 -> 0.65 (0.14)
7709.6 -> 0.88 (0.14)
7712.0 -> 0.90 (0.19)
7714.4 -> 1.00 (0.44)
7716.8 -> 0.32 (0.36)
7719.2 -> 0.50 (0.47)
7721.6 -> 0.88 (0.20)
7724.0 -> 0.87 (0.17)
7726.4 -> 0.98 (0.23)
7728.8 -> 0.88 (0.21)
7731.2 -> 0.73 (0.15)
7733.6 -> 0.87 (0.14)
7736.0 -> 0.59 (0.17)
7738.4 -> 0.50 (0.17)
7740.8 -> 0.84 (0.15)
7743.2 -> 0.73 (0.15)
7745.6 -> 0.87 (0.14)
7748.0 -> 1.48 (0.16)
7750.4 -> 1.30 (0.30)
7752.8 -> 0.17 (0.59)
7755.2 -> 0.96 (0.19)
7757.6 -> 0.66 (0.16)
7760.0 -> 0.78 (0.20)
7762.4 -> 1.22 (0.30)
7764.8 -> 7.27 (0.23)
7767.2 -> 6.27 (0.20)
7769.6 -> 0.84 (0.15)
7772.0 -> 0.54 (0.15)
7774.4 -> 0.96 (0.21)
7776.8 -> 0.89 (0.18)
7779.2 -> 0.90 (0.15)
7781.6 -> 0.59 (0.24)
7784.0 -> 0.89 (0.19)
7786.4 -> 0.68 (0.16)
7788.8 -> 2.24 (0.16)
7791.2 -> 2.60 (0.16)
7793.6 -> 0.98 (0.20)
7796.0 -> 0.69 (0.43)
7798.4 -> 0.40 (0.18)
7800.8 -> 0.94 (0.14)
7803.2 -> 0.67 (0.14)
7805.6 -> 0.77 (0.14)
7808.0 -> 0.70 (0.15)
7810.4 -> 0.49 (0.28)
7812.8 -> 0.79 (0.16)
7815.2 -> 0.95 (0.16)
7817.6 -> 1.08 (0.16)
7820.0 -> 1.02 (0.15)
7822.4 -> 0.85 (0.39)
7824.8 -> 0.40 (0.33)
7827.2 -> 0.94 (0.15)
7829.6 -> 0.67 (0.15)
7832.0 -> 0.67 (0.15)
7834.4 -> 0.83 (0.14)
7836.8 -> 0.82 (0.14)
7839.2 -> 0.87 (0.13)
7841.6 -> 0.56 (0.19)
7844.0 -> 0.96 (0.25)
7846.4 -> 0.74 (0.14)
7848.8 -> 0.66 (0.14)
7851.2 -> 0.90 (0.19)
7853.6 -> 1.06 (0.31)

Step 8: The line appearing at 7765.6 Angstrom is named H-alpha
